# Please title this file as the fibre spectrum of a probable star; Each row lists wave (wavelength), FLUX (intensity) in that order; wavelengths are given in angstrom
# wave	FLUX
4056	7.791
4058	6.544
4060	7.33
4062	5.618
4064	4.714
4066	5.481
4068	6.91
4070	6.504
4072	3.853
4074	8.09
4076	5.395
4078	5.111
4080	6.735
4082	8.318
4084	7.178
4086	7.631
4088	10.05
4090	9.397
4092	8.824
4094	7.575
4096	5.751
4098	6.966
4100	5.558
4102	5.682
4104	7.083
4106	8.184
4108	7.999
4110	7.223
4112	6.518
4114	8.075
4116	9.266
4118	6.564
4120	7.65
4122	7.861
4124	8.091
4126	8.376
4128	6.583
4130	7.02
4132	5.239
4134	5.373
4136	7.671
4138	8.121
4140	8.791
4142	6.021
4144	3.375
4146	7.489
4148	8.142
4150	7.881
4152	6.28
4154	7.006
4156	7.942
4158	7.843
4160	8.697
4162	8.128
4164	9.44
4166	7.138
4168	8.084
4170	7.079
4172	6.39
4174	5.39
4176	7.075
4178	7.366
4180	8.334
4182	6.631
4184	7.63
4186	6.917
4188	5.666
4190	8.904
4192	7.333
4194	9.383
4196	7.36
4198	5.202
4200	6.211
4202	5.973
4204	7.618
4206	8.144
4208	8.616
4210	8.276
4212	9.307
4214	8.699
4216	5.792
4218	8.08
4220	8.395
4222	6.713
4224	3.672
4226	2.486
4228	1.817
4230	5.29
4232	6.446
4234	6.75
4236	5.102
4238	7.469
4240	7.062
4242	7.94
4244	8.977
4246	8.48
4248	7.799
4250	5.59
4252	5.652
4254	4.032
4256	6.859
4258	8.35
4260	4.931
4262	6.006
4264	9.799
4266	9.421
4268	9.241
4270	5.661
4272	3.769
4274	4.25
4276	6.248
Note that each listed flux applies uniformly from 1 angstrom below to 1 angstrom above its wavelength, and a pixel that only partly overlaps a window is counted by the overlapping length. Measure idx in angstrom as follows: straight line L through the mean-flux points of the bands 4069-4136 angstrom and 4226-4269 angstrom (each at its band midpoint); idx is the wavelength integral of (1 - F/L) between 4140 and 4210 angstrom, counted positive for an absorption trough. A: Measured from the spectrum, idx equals -3.7 angstrom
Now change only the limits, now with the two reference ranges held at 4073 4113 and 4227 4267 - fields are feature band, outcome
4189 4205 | -0.86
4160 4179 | -1.18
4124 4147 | 1.02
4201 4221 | -3.13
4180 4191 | -0.54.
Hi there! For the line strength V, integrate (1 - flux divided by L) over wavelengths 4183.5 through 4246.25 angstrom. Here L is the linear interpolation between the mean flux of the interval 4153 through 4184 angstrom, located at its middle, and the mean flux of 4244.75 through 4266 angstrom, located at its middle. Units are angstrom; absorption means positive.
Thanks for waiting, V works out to 2.5 angstrom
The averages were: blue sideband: 7.51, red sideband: 6.9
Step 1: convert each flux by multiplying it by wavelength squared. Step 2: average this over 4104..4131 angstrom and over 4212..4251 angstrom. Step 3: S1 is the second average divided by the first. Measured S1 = 0.90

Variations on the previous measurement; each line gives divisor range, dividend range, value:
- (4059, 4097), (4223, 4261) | 0.95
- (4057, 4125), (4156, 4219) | 1.12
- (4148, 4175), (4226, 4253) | 0.88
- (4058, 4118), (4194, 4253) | 1.03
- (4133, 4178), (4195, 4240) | 0.93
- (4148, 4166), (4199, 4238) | 0.85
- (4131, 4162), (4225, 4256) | 0.90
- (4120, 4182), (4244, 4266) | 1.01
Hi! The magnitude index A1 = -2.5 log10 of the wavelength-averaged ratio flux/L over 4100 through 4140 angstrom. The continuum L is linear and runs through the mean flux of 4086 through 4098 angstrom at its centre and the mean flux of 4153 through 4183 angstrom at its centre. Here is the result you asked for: 0.09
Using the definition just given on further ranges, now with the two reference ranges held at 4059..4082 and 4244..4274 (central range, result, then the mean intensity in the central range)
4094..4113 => -0.10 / 6.82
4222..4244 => 0.19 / 5.63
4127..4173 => -0.13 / 7.21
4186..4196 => -0.17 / 7.68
